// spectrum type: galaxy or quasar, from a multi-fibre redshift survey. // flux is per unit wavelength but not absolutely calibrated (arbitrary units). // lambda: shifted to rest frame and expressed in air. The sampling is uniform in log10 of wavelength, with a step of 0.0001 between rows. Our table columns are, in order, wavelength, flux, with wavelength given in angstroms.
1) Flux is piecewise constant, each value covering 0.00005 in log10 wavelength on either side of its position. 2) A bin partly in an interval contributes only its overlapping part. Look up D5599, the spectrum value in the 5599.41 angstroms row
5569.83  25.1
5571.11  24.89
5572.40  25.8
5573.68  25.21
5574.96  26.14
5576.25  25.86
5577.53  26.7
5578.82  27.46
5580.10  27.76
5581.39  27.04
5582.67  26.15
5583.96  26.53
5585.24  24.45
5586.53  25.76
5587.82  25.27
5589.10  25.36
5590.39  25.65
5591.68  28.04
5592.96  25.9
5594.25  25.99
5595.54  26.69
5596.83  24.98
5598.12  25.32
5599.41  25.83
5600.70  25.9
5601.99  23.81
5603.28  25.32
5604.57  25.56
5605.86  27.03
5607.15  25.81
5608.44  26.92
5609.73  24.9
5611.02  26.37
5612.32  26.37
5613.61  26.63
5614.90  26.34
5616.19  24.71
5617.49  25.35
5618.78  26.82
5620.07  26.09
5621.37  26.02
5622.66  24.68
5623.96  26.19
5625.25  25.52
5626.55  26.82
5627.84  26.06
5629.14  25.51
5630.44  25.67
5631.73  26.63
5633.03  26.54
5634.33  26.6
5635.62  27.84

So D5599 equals 25.83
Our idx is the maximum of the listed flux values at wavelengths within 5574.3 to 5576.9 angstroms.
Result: 26.14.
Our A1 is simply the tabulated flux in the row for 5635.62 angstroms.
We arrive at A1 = 27.84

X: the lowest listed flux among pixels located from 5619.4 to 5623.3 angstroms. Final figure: 24.68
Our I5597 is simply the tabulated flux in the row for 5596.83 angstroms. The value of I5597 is 24.98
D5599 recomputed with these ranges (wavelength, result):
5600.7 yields 25.9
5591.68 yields 28.04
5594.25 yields 25.99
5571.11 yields 24.89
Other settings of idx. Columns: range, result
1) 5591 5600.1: 28.04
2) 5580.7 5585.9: 27.04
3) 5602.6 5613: 27.03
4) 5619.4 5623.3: 26.09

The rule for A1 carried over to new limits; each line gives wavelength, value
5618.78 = 26.82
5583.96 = 26.53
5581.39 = 27.04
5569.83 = 25.1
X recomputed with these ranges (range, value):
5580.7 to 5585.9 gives 24.45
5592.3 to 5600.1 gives 24.98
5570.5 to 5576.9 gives 24.89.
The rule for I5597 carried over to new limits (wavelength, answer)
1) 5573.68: 25.21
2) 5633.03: 26.54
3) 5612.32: 26.37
